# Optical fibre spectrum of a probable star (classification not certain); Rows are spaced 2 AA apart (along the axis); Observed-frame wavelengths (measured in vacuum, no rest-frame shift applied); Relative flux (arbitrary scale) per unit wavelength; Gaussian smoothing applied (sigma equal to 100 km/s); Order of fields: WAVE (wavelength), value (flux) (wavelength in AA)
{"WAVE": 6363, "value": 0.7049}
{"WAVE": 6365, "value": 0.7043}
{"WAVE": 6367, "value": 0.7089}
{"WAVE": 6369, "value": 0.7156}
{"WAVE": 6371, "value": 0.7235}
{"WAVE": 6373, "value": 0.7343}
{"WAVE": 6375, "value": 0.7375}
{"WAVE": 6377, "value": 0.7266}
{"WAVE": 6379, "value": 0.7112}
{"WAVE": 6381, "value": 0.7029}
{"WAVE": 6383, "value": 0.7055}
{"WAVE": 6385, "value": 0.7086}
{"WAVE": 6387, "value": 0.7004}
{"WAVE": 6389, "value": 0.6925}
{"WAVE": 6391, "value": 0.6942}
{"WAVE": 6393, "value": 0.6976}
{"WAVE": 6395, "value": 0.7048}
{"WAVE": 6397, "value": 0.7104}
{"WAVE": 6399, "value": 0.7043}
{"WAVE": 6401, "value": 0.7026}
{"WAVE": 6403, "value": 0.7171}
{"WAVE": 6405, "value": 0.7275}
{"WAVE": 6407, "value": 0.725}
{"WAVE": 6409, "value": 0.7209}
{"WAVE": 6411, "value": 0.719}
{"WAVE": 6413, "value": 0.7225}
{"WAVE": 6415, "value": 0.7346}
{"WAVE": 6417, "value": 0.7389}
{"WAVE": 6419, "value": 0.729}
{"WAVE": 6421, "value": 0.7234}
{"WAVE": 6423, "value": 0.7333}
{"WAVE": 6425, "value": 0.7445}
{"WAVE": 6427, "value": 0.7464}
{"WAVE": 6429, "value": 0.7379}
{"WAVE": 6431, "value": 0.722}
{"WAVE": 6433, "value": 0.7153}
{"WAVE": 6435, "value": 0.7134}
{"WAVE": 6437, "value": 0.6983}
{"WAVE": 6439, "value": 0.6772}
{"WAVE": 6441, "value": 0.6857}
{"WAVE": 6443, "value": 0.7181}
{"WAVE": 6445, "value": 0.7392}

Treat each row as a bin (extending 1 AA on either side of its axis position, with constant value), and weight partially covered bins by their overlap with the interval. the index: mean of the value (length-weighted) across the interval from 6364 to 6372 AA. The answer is 0.713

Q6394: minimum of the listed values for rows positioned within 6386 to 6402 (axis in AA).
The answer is 0.6925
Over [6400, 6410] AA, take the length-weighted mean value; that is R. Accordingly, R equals 0.719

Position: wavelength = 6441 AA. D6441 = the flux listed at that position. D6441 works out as 0.6857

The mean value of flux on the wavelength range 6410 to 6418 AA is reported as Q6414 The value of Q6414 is 0.729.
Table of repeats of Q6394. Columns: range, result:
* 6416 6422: 0.7234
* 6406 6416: 0.719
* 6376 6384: 0.7029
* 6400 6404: 0.7026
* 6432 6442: 0.6772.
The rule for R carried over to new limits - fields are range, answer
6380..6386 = 0.706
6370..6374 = 0.729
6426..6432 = 0.735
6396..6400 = 0.707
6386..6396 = 0.698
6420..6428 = 0.737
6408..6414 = 0.721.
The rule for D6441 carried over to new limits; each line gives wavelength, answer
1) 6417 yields 0.7389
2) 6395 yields 0.7048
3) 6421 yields 0.7234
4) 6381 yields 0.7029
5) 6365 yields 0.7043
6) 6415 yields 0.7346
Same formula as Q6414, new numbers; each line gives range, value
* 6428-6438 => 0.717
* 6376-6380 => 0.719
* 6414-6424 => 0.732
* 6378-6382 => 0.707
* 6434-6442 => 0.694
